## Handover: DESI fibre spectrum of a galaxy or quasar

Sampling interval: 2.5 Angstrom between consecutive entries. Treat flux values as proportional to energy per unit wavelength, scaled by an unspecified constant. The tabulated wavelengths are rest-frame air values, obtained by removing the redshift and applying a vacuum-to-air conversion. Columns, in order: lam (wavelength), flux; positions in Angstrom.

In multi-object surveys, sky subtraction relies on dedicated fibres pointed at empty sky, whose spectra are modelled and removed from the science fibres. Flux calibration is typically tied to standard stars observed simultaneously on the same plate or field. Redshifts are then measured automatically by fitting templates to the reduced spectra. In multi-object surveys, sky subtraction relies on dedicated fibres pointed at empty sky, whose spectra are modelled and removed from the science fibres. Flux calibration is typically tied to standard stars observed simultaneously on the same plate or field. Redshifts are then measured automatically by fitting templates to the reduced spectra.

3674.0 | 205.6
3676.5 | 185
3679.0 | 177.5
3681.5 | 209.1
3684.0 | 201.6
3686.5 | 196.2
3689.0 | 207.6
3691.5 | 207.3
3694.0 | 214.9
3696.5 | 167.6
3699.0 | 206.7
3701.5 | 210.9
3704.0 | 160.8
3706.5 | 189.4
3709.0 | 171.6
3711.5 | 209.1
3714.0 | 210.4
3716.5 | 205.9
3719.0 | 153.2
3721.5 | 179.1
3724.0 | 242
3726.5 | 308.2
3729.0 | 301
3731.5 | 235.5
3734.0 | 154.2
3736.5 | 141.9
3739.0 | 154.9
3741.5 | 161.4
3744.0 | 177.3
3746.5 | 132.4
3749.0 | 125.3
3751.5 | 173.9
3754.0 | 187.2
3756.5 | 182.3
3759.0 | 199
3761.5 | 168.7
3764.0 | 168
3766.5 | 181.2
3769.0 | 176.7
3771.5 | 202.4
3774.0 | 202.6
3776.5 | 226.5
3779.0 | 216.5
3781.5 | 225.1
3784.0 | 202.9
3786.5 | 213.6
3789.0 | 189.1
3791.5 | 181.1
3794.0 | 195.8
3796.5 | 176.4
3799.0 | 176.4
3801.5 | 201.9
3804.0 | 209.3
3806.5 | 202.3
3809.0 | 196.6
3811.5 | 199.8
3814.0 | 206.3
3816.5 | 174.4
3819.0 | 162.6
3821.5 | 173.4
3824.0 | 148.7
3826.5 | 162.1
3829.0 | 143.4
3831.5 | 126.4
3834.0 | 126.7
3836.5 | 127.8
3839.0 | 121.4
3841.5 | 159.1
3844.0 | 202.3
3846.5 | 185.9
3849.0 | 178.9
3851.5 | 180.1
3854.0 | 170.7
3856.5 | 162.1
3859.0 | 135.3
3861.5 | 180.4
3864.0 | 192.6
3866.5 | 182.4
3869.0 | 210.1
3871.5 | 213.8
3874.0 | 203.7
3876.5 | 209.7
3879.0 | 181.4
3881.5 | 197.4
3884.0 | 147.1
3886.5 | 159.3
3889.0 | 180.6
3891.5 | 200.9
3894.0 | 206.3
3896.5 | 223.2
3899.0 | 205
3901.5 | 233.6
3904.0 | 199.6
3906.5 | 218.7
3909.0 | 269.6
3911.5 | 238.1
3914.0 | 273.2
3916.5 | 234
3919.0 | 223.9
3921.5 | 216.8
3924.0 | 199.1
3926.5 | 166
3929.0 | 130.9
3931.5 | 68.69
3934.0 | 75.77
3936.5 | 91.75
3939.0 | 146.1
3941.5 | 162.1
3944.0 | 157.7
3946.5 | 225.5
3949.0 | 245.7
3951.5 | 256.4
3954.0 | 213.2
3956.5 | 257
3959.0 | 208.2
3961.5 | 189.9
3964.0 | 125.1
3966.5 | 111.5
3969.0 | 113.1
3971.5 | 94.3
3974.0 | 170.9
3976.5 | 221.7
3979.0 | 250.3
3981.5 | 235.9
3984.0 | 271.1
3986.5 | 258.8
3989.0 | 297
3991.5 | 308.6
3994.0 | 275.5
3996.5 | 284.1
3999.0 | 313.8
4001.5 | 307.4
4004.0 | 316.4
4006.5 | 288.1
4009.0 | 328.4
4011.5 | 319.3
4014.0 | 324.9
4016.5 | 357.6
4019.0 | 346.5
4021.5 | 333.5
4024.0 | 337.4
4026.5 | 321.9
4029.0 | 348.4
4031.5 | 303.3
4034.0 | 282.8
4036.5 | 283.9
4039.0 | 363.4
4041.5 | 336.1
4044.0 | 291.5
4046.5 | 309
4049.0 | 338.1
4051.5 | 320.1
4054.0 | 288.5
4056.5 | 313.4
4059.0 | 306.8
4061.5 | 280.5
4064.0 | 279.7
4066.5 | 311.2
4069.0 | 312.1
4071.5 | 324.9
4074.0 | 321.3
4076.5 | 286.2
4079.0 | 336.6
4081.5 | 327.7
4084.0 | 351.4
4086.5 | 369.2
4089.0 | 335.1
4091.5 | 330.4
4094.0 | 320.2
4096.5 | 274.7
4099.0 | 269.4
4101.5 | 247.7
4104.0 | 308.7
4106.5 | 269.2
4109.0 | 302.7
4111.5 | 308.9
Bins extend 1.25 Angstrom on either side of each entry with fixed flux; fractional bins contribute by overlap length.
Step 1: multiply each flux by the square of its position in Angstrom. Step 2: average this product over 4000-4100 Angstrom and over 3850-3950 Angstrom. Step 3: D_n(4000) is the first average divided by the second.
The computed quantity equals 1.8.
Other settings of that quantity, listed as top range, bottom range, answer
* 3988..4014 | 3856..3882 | 1.73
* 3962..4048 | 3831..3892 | 1.72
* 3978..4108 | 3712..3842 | 1.92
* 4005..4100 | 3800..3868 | 2.08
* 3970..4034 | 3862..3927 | 1.47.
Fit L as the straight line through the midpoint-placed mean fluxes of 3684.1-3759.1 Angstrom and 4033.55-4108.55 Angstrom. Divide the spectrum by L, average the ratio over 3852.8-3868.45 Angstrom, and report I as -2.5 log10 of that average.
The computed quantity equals 0.356 mag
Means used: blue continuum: 192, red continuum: 310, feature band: 172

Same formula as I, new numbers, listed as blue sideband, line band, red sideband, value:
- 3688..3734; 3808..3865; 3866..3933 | 0.22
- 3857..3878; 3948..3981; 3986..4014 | 0.39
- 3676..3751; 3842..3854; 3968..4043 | 0.28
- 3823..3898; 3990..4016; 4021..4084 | -0.11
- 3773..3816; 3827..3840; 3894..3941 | 0.44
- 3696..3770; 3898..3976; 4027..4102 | 0.39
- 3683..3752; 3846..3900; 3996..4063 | 0.34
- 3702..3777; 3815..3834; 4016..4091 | 0.40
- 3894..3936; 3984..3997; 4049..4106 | -0.14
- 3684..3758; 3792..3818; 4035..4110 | 0.14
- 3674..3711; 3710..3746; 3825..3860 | -0.09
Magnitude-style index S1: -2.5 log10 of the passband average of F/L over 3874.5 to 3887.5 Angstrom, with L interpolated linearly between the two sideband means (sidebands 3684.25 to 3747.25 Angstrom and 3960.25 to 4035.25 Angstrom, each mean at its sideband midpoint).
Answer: 0.30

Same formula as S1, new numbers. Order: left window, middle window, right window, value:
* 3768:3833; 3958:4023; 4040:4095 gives 0.11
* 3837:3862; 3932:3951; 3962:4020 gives 0.39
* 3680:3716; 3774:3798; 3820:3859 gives -0.17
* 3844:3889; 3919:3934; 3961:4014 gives 0.34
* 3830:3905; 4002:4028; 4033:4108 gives -0.19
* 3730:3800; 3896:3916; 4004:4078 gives 0.08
